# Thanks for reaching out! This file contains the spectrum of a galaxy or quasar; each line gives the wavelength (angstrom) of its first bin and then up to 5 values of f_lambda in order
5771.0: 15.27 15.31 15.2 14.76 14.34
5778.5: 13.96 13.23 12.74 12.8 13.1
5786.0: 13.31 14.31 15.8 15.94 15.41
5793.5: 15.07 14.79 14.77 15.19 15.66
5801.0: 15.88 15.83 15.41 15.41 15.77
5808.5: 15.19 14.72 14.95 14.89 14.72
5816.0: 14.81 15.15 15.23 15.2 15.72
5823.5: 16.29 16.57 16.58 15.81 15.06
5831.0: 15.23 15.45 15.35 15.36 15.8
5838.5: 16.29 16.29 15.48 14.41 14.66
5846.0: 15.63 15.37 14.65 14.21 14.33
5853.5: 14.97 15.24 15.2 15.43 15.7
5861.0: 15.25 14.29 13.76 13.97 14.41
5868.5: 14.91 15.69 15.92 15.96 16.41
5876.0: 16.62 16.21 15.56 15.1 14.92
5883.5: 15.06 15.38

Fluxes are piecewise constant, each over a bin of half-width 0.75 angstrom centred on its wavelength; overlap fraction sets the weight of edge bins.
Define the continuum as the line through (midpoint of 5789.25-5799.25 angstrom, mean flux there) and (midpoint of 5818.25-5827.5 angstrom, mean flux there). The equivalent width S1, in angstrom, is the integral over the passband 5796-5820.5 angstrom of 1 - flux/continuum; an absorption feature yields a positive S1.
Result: 0.6 angstrom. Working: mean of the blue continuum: 15.2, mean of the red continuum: 15.9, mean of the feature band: 15.2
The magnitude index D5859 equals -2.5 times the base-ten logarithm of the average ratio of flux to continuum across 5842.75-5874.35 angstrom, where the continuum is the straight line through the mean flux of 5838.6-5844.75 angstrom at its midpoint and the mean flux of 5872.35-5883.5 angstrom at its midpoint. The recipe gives 0.04 mag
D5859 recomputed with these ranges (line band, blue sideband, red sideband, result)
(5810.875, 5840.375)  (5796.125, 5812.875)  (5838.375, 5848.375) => -0.012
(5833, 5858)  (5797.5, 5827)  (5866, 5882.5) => 0.022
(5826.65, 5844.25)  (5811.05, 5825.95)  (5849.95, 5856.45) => -0.031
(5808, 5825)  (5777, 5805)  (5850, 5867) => -0.041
